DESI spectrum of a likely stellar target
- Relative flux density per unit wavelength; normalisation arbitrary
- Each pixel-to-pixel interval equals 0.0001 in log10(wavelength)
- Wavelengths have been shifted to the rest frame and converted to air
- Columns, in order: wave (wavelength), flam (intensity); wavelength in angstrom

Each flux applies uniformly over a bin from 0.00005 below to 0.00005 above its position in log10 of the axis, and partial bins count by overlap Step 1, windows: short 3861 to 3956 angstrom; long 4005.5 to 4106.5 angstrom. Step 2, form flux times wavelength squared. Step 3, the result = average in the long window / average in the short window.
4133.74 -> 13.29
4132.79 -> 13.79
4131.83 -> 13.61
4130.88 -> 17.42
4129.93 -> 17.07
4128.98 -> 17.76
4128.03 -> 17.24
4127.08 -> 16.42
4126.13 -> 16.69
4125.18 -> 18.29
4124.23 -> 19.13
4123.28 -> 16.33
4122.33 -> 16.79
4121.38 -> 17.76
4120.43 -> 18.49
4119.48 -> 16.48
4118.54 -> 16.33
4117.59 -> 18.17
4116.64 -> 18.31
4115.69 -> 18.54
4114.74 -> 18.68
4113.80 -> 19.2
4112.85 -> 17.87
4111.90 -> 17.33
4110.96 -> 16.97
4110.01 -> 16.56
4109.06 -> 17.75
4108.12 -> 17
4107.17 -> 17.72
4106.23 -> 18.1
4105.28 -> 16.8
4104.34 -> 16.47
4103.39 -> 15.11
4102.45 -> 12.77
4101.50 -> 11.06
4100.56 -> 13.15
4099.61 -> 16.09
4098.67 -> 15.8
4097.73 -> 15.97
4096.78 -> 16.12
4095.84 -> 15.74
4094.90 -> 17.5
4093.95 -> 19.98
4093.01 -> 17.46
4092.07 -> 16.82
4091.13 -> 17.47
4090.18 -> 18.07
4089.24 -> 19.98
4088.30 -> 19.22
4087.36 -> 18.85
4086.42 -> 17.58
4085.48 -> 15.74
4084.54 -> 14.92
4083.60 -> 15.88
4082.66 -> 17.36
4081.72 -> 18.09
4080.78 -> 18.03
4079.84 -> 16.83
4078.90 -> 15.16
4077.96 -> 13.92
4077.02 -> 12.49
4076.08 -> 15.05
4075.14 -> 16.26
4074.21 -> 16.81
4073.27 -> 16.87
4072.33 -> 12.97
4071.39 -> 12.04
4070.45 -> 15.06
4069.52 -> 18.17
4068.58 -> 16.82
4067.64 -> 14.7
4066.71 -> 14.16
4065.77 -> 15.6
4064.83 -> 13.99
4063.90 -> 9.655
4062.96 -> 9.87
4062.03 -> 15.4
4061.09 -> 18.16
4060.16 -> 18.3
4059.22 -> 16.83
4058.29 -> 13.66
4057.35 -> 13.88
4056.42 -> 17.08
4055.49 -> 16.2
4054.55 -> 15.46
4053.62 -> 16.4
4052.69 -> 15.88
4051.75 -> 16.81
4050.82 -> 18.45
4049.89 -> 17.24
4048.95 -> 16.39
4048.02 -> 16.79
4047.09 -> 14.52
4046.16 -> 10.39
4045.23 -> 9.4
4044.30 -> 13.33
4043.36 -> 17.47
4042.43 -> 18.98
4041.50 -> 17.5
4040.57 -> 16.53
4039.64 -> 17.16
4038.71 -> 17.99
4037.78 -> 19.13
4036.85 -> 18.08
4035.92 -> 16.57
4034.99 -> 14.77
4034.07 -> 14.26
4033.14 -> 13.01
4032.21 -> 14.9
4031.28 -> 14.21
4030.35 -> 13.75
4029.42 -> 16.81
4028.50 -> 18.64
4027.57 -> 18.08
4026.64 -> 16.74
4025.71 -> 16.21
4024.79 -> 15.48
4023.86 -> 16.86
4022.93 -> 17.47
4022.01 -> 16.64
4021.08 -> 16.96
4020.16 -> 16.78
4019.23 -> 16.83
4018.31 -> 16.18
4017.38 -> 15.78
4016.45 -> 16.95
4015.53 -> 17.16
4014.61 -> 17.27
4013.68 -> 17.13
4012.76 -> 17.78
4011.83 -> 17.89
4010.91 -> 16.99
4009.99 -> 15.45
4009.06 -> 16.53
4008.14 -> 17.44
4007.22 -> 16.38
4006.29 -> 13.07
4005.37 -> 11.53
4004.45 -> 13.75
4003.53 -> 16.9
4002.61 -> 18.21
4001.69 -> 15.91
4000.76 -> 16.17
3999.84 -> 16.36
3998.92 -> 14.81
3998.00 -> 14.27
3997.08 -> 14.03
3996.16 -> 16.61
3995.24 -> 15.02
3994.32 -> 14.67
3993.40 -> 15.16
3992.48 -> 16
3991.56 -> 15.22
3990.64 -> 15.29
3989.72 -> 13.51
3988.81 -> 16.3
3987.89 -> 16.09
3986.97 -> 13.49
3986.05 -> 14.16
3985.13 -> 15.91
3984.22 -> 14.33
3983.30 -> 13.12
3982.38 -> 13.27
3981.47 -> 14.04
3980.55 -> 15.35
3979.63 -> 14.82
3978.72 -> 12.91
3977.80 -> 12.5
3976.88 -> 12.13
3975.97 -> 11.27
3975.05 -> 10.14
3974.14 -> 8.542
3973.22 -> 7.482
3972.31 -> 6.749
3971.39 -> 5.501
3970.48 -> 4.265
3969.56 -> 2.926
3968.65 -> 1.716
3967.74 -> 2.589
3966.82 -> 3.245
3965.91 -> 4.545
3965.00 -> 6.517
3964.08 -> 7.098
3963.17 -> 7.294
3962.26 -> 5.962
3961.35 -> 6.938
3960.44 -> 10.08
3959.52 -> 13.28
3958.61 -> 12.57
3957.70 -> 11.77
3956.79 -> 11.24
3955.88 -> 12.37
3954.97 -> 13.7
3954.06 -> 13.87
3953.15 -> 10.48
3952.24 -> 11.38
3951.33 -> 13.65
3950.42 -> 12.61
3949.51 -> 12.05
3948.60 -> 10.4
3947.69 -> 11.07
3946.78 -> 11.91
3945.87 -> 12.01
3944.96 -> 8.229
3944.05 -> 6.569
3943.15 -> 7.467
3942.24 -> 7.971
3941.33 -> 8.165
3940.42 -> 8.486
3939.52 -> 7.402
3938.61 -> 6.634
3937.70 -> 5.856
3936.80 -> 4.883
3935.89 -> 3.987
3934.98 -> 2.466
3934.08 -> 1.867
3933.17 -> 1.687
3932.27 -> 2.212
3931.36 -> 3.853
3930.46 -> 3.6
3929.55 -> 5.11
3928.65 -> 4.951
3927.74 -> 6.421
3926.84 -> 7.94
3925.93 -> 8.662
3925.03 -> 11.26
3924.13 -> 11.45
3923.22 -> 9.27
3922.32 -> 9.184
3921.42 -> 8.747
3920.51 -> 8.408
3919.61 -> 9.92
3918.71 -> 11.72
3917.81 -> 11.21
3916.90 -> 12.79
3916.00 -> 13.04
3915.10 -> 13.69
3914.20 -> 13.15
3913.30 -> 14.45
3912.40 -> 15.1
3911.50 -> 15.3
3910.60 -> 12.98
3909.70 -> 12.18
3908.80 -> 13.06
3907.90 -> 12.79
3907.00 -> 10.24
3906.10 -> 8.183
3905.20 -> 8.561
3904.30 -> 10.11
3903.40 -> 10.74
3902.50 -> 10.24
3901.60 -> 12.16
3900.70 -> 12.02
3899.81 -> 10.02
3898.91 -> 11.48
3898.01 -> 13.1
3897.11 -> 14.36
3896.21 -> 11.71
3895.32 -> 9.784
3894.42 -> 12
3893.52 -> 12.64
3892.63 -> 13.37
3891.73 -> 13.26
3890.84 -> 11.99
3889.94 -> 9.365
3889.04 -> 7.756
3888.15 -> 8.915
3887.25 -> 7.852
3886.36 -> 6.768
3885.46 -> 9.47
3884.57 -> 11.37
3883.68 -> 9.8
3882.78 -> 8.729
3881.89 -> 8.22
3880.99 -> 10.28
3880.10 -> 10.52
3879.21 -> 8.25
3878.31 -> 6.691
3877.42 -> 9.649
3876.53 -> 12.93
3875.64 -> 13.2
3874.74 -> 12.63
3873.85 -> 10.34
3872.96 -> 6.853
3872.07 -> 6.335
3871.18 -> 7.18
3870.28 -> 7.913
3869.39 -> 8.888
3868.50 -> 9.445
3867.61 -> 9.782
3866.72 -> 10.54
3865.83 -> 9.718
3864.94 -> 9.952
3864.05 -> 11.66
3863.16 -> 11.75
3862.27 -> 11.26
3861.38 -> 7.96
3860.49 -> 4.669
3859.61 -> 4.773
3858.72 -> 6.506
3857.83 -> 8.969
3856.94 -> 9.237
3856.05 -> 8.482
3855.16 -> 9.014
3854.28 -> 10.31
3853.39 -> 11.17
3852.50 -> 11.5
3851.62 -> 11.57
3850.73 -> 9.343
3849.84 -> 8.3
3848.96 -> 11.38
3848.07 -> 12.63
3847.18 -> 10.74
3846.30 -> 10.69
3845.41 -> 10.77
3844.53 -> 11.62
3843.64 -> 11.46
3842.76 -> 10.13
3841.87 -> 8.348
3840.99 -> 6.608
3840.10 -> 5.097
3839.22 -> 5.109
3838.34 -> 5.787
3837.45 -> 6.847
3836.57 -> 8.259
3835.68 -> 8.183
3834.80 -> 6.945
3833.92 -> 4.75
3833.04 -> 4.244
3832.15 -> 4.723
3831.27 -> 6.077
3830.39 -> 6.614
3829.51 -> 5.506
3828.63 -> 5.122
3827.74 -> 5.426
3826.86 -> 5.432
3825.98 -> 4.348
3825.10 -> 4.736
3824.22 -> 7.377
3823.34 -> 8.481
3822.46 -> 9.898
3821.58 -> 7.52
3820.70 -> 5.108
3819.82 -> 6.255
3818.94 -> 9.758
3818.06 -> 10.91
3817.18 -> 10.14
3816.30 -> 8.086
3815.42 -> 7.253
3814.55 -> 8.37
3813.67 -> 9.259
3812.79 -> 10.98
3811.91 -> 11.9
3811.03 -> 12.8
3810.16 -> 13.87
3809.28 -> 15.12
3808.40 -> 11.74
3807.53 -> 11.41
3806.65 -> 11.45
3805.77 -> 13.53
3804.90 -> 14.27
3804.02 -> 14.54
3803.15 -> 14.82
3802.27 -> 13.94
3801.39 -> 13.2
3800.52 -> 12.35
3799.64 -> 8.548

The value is 1.8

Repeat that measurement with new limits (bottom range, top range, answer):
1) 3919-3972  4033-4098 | 2.16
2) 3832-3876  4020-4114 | 2.01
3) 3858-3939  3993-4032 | 1.80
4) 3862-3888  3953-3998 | 1.23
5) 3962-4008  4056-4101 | 1.39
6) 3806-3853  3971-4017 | 1.82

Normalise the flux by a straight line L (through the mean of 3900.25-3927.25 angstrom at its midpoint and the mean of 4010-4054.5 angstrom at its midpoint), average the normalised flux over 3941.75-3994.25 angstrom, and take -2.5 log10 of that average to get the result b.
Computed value 0.26 mag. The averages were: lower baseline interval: 11.3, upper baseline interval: 16.3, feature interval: 10.8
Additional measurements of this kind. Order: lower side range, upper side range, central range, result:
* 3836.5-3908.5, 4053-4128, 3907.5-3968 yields 0.26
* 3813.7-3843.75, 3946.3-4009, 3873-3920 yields -0.19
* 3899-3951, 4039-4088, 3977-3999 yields -0.20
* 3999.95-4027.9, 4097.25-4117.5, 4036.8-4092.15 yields 0.04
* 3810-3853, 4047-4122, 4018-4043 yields -0.14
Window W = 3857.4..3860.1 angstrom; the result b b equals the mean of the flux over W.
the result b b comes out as 6.71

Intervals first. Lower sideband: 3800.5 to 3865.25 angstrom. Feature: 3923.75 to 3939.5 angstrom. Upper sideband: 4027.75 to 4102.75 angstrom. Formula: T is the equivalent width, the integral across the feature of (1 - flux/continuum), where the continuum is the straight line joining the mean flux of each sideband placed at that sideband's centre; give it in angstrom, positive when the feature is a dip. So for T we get 8.5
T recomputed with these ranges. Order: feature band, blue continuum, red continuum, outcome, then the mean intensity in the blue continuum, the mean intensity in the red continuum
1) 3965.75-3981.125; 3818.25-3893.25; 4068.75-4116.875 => 5.5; 8.67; 16.5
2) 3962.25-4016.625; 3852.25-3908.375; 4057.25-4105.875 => 1.6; 9.92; 15.8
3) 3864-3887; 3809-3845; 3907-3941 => -3.1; 7.88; 8.81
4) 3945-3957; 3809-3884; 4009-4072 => 0.6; 8.75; 15.9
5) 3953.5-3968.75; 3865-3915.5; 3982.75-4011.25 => 5.5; 10.7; 15.2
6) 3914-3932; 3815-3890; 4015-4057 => 3.6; 8.52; 16.2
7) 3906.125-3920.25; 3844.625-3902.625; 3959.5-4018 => -2.1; 10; 12.7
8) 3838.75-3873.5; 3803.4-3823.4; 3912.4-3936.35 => 1.9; 10.6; 8.24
